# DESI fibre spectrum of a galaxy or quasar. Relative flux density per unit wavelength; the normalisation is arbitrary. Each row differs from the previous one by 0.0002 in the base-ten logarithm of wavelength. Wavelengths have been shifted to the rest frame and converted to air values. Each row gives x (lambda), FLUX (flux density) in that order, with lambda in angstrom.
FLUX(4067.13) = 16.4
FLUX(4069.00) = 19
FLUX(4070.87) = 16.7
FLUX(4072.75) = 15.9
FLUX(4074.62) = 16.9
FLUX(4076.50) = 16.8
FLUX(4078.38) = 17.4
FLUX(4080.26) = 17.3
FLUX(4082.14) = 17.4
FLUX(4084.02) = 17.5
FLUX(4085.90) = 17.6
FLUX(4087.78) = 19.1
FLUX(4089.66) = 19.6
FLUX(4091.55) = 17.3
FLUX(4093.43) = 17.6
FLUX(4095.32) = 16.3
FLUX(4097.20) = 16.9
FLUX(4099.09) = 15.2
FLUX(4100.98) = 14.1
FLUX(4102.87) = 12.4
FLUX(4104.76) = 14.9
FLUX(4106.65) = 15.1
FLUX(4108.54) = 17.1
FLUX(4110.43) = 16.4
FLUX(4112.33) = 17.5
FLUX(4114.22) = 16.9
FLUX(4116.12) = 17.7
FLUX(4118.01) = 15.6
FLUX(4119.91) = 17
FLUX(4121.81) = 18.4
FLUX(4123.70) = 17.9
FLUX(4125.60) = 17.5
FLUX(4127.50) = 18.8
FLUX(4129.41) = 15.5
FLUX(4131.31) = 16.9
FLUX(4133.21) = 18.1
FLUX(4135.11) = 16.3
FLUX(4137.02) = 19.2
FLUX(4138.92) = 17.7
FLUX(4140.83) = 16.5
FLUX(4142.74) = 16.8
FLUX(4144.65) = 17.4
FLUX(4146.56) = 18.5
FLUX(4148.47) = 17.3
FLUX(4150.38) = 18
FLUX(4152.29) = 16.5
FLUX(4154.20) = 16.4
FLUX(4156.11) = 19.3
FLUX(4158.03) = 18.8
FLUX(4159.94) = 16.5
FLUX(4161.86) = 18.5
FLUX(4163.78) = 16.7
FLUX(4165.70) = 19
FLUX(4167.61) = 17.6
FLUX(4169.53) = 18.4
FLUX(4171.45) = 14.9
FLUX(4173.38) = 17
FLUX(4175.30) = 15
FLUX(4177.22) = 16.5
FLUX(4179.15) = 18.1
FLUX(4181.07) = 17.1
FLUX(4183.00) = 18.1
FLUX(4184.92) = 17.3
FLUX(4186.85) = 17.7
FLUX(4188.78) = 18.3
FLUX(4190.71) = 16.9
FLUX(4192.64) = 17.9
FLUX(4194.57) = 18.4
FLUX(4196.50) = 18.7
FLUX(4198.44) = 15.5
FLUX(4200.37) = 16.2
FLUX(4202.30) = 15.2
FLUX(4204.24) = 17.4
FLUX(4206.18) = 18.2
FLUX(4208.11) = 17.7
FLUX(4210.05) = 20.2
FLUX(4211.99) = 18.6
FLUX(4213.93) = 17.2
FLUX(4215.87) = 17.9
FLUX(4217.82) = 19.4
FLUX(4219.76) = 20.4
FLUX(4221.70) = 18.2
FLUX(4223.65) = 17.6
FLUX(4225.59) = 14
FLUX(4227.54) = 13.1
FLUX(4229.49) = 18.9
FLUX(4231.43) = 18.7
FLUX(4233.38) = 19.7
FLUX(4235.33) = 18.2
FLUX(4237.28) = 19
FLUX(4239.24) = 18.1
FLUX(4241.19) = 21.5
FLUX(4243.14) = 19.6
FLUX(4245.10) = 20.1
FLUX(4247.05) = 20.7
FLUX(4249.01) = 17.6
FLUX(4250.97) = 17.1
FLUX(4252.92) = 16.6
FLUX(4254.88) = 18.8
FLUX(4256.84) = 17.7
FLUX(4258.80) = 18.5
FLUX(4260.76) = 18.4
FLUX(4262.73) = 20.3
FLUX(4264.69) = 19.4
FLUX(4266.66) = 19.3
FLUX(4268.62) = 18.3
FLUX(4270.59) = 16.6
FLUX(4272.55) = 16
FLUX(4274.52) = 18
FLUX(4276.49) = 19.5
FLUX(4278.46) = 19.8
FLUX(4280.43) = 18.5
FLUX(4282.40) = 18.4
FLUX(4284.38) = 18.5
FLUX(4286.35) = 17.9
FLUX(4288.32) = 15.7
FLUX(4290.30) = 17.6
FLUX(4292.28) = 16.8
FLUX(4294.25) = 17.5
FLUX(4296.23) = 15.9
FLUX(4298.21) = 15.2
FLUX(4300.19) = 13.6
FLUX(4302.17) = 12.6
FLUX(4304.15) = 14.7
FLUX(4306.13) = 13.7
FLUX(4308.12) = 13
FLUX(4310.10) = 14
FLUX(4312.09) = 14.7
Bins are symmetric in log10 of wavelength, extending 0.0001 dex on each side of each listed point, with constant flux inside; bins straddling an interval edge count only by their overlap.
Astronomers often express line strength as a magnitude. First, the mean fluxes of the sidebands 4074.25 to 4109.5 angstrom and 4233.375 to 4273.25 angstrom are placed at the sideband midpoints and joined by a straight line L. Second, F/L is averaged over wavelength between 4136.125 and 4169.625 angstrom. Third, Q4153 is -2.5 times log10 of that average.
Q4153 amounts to -0.02 mag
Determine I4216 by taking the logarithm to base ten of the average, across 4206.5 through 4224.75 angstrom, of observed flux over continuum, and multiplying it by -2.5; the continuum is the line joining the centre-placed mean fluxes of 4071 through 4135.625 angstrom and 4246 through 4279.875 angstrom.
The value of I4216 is -0.04 mag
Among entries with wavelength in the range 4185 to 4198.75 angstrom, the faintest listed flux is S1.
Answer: 15.5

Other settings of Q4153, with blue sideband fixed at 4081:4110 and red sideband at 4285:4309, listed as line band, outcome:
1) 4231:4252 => -0.213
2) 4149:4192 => -0.083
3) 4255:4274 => -0.173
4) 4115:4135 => -0.059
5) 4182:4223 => -0.124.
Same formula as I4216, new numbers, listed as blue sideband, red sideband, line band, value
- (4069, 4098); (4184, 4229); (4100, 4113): 0.14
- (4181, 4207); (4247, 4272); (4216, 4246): -0.03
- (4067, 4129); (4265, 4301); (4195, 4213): -0.02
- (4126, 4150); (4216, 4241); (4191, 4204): 0.05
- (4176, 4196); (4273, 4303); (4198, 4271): -0.05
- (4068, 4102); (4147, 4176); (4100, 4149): 0.03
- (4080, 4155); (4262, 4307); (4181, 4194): -0.04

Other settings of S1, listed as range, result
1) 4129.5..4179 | 14.9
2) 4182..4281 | 13.1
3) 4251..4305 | 12.6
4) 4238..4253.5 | 16.6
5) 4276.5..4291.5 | 15.7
